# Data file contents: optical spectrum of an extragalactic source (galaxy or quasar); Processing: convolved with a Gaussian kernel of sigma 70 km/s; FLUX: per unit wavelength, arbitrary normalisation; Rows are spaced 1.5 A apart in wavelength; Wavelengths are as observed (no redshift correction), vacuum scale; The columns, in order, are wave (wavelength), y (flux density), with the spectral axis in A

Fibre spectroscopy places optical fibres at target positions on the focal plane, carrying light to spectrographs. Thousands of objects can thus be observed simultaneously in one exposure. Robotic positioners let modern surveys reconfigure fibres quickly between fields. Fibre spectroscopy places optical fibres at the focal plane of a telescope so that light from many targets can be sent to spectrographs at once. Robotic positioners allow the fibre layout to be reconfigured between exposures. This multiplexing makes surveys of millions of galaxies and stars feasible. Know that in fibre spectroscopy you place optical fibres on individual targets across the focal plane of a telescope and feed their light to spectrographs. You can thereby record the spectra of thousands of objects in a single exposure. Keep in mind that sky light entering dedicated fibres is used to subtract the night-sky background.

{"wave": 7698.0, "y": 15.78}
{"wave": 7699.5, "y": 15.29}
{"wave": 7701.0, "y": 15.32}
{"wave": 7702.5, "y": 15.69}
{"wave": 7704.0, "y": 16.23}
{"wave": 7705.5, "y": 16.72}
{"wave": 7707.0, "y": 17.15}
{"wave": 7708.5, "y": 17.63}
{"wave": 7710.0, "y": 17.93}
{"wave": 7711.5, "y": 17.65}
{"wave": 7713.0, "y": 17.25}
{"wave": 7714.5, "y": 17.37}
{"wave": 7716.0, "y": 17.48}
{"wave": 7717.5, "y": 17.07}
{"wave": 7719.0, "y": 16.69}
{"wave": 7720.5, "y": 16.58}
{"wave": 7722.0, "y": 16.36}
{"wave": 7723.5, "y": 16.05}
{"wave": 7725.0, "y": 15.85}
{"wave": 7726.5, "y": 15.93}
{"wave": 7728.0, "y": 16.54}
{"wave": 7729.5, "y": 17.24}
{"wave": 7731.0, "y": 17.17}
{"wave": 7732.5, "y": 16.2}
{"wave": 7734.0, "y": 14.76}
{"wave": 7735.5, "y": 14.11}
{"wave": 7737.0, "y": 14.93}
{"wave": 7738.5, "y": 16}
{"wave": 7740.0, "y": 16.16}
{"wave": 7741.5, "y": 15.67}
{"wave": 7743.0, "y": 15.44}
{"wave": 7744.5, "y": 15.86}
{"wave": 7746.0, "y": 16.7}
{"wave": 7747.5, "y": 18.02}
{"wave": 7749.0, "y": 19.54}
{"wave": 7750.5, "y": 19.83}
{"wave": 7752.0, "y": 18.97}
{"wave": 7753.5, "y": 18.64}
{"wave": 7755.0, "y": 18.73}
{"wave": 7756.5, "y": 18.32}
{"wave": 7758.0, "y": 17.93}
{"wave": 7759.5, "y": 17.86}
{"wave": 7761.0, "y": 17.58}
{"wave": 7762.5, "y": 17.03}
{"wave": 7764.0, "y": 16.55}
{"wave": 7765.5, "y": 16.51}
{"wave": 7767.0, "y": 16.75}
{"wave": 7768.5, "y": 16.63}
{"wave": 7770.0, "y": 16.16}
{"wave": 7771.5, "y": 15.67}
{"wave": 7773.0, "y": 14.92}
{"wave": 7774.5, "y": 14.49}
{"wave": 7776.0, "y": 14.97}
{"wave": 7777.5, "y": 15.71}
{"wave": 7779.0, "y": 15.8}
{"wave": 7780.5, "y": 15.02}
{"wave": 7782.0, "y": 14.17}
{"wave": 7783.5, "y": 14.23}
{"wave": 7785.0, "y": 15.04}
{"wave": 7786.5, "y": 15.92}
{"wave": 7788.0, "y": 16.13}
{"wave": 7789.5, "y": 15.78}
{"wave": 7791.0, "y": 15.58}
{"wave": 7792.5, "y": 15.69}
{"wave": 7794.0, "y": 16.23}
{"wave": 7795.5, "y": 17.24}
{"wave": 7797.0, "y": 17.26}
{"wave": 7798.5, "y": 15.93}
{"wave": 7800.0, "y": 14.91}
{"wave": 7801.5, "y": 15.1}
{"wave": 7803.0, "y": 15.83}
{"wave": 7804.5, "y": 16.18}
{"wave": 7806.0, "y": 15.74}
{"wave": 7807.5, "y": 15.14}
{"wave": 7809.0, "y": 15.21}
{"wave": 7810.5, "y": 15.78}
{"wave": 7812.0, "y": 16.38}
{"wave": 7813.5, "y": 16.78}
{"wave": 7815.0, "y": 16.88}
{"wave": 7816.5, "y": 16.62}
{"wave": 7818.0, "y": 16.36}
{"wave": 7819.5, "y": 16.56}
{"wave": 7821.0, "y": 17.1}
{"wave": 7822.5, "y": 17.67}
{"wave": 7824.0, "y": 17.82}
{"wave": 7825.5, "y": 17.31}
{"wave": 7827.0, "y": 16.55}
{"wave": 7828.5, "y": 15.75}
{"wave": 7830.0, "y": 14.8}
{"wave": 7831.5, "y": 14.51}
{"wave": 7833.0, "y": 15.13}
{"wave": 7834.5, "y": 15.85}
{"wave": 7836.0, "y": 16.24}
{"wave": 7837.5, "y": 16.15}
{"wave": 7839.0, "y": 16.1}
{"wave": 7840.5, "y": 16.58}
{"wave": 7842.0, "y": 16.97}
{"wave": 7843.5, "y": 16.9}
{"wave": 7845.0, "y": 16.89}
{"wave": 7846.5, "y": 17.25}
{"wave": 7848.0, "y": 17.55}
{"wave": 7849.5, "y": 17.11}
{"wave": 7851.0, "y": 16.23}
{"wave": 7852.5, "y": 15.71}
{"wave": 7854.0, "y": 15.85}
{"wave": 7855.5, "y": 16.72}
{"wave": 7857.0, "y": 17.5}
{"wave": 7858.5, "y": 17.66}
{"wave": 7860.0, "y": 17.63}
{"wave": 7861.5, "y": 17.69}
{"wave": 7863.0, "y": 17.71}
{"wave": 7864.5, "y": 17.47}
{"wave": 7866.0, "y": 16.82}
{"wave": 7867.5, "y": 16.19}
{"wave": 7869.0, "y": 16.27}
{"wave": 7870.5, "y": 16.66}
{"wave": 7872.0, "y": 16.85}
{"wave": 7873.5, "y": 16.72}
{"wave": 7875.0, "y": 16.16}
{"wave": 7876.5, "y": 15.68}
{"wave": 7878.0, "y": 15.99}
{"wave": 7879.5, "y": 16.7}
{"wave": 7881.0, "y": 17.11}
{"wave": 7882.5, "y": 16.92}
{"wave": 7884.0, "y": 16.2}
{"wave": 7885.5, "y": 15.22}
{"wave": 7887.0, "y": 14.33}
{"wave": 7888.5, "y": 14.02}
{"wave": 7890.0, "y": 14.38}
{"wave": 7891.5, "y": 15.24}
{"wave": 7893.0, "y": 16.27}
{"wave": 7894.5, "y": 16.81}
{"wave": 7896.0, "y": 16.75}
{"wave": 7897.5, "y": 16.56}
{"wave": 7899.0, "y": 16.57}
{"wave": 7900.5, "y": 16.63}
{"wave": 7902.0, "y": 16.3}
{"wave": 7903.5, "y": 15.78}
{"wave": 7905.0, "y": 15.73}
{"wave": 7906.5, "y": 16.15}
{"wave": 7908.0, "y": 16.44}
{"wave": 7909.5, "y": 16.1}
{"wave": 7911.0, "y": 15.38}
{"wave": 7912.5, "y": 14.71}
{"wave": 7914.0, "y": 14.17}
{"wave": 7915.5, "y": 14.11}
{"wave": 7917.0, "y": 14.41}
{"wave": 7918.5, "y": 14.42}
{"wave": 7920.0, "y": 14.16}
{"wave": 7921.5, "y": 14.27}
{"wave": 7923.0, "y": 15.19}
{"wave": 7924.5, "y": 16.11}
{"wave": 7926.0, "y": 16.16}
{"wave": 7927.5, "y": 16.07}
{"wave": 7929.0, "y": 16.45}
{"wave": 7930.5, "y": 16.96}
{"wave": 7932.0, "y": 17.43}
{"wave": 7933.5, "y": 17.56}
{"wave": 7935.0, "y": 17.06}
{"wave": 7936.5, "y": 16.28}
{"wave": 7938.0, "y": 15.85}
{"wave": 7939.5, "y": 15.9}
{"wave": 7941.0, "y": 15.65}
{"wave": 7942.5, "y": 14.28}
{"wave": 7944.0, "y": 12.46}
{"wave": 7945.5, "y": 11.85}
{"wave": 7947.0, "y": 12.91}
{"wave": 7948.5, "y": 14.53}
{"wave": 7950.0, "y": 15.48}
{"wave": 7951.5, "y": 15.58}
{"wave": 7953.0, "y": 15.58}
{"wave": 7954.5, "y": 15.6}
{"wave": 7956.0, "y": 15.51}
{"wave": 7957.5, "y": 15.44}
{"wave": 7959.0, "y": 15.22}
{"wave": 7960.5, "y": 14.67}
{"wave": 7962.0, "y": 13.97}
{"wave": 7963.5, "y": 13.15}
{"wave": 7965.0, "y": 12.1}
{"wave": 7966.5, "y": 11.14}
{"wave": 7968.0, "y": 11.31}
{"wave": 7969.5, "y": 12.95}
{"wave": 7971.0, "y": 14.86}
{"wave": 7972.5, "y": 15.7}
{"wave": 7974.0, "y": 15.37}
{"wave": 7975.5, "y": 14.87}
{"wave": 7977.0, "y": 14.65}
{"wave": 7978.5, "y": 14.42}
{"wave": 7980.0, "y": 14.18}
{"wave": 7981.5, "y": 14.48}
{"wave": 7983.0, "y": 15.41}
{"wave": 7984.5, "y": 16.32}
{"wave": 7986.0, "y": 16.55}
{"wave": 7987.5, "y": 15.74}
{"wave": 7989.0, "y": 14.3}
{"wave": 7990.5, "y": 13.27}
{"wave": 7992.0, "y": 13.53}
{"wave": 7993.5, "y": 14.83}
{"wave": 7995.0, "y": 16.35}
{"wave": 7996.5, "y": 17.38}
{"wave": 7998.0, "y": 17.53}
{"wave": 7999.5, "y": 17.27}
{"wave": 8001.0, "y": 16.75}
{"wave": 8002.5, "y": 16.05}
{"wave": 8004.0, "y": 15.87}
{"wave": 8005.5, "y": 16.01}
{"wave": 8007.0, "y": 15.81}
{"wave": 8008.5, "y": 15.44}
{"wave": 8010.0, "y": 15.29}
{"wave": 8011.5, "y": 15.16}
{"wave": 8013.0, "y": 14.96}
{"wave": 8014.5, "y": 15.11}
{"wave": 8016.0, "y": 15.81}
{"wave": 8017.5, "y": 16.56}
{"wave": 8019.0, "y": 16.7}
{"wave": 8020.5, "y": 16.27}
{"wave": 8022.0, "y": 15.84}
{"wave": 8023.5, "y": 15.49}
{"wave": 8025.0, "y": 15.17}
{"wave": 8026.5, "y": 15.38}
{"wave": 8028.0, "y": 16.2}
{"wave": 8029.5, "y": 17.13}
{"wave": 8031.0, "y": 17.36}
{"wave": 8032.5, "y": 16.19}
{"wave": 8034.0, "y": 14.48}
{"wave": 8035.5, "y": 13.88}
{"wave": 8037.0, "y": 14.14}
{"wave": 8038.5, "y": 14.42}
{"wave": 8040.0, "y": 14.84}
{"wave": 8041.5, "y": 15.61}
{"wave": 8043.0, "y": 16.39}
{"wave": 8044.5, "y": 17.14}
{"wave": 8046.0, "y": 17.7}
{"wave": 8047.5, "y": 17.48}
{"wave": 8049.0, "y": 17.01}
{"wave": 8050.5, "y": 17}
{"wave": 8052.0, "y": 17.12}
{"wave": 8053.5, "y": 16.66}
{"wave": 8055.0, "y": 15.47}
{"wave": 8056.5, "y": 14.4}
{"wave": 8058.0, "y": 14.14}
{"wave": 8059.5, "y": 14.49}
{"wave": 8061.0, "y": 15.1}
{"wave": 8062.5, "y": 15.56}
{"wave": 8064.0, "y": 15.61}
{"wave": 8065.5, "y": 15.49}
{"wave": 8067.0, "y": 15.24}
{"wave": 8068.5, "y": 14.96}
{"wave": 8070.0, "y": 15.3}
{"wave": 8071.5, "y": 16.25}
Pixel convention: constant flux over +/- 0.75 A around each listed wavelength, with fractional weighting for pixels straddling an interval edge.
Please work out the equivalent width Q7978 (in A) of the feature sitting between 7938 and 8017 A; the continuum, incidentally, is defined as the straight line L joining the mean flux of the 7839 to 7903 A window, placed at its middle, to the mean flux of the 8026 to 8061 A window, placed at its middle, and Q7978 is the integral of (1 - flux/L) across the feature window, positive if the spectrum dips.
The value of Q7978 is 5.77 A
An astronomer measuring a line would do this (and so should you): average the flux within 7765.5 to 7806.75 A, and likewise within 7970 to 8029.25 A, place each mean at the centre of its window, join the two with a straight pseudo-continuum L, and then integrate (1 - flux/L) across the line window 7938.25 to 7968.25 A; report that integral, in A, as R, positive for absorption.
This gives 2.7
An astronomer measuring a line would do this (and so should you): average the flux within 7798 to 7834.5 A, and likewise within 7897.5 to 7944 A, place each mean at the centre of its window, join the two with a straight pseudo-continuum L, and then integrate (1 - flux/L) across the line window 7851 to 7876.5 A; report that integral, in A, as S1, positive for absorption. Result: -1.4 A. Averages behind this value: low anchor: 16.1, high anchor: 15.7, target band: 16.8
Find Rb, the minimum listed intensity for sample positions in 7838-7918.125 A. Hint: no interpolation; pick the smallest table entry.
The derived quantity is 14.02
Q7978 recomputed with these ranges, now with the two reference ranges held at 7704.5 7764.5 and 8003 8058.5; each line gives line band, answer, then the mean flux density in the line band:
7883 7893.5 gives 0.82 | 15.1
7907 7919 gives 0.95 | 15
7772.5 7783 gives 1.14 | 15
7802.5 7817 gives 0.56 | 16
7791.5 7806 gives 0.62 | 16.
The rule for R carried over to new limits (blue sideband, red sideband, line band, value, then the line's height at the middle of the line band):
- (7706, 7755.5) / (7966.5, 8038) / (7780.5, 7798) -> 0.9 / 16.6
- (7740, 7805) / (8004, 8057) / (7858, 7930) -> 0.8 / 16.2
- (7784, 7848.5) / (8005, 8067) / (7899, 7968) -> 3.7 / 16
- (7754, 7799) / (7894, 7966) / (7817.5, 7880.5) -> -3.3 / 15.8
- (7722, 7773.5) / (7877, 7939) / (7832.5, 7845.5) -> -0.1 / 16.2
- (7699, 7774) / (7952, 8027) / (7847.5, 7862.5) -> -0.9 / 16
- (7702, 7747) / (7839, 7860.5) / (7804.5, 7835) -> 1.0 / 16.8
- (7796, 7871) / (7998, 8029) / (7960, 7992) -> 3.6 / 16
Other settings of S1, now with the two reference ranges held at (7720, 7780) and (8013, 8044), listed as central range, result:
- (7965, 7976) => 1.6 A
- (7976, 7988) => 0.5 A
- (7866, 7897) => 0.2 A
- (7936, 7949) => 1.3 A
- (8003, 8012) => 0.1 A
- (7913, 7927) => 1.1 A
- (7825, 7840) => 0.4 A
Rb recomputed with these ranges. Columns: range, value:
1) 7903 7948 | 11.85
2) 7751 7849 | 14.17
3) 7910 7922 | 14.11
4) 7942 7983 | 11.14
